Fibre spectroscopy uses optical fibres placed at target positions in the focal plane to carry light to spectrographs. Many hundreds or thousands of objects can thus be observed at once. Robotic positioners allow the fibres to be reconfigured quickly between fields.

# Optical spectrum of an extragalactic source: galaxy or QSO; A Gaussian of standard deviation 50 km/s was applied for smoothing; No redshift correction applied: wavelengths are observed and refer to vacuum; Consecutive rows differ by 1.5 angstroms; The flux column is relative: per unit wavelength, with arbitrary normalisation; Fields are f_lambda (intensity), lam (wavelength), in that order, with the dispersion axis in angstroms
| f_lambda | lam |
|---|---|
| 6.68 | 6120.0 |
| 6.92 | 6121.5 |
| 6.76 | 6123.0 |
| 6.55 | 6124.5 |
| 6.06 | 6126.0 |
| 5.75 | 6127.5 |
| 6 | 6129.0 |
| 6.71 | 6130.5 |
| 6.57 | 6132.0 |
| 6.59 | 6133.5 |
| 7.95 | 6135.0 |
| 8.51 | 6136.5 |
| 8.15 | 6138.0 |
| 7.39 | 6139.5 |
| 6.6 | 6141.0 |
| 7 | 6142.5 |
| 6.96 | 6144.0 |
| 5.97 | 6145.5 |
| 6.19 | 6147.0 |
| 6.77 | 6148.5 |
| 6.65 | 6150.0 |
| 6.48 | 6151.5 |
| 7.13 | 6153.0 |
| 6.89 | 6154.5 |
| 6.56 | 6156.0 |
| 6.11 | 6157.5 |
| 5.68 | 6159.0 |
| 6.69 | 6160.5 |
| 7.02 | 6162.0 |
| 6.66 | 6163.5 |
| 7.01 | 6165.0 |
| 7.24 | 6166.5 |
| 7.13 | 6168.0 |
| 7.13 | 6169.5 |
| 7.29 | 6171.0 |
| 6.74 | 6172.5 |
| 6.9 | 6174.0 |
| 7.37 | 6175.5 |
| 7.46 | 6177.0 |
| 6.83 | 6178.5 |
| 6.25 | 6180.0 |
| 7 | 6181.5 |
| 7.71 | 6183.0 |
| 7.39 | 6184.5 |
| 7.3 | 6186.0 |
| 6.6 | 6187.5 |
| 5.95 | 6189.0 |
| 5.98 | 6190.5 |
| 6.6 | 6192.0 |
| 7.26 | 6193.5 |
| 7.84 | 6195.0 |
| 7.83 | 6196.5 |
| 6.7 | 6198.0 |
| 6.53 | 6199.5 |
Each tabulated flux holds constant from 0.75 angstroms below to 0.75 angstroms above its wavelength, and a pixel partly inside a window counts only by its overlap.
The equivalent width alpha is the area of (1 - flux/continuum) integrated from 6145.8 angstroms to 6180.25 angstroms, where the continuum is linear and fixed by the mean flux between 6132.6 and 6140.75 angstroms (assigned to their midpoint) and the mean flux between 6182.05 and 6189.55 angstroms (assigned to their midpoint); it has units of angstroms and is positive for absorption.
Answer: 2.40 angstroms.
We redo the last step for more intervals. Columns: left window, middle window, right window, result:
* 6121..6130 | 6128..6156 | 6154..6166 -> -1.9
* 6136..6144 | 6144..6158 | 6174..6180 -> 1.5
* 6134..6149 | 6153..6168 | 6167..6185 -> 0.9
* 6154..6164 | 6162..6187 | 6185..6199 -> -1.5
